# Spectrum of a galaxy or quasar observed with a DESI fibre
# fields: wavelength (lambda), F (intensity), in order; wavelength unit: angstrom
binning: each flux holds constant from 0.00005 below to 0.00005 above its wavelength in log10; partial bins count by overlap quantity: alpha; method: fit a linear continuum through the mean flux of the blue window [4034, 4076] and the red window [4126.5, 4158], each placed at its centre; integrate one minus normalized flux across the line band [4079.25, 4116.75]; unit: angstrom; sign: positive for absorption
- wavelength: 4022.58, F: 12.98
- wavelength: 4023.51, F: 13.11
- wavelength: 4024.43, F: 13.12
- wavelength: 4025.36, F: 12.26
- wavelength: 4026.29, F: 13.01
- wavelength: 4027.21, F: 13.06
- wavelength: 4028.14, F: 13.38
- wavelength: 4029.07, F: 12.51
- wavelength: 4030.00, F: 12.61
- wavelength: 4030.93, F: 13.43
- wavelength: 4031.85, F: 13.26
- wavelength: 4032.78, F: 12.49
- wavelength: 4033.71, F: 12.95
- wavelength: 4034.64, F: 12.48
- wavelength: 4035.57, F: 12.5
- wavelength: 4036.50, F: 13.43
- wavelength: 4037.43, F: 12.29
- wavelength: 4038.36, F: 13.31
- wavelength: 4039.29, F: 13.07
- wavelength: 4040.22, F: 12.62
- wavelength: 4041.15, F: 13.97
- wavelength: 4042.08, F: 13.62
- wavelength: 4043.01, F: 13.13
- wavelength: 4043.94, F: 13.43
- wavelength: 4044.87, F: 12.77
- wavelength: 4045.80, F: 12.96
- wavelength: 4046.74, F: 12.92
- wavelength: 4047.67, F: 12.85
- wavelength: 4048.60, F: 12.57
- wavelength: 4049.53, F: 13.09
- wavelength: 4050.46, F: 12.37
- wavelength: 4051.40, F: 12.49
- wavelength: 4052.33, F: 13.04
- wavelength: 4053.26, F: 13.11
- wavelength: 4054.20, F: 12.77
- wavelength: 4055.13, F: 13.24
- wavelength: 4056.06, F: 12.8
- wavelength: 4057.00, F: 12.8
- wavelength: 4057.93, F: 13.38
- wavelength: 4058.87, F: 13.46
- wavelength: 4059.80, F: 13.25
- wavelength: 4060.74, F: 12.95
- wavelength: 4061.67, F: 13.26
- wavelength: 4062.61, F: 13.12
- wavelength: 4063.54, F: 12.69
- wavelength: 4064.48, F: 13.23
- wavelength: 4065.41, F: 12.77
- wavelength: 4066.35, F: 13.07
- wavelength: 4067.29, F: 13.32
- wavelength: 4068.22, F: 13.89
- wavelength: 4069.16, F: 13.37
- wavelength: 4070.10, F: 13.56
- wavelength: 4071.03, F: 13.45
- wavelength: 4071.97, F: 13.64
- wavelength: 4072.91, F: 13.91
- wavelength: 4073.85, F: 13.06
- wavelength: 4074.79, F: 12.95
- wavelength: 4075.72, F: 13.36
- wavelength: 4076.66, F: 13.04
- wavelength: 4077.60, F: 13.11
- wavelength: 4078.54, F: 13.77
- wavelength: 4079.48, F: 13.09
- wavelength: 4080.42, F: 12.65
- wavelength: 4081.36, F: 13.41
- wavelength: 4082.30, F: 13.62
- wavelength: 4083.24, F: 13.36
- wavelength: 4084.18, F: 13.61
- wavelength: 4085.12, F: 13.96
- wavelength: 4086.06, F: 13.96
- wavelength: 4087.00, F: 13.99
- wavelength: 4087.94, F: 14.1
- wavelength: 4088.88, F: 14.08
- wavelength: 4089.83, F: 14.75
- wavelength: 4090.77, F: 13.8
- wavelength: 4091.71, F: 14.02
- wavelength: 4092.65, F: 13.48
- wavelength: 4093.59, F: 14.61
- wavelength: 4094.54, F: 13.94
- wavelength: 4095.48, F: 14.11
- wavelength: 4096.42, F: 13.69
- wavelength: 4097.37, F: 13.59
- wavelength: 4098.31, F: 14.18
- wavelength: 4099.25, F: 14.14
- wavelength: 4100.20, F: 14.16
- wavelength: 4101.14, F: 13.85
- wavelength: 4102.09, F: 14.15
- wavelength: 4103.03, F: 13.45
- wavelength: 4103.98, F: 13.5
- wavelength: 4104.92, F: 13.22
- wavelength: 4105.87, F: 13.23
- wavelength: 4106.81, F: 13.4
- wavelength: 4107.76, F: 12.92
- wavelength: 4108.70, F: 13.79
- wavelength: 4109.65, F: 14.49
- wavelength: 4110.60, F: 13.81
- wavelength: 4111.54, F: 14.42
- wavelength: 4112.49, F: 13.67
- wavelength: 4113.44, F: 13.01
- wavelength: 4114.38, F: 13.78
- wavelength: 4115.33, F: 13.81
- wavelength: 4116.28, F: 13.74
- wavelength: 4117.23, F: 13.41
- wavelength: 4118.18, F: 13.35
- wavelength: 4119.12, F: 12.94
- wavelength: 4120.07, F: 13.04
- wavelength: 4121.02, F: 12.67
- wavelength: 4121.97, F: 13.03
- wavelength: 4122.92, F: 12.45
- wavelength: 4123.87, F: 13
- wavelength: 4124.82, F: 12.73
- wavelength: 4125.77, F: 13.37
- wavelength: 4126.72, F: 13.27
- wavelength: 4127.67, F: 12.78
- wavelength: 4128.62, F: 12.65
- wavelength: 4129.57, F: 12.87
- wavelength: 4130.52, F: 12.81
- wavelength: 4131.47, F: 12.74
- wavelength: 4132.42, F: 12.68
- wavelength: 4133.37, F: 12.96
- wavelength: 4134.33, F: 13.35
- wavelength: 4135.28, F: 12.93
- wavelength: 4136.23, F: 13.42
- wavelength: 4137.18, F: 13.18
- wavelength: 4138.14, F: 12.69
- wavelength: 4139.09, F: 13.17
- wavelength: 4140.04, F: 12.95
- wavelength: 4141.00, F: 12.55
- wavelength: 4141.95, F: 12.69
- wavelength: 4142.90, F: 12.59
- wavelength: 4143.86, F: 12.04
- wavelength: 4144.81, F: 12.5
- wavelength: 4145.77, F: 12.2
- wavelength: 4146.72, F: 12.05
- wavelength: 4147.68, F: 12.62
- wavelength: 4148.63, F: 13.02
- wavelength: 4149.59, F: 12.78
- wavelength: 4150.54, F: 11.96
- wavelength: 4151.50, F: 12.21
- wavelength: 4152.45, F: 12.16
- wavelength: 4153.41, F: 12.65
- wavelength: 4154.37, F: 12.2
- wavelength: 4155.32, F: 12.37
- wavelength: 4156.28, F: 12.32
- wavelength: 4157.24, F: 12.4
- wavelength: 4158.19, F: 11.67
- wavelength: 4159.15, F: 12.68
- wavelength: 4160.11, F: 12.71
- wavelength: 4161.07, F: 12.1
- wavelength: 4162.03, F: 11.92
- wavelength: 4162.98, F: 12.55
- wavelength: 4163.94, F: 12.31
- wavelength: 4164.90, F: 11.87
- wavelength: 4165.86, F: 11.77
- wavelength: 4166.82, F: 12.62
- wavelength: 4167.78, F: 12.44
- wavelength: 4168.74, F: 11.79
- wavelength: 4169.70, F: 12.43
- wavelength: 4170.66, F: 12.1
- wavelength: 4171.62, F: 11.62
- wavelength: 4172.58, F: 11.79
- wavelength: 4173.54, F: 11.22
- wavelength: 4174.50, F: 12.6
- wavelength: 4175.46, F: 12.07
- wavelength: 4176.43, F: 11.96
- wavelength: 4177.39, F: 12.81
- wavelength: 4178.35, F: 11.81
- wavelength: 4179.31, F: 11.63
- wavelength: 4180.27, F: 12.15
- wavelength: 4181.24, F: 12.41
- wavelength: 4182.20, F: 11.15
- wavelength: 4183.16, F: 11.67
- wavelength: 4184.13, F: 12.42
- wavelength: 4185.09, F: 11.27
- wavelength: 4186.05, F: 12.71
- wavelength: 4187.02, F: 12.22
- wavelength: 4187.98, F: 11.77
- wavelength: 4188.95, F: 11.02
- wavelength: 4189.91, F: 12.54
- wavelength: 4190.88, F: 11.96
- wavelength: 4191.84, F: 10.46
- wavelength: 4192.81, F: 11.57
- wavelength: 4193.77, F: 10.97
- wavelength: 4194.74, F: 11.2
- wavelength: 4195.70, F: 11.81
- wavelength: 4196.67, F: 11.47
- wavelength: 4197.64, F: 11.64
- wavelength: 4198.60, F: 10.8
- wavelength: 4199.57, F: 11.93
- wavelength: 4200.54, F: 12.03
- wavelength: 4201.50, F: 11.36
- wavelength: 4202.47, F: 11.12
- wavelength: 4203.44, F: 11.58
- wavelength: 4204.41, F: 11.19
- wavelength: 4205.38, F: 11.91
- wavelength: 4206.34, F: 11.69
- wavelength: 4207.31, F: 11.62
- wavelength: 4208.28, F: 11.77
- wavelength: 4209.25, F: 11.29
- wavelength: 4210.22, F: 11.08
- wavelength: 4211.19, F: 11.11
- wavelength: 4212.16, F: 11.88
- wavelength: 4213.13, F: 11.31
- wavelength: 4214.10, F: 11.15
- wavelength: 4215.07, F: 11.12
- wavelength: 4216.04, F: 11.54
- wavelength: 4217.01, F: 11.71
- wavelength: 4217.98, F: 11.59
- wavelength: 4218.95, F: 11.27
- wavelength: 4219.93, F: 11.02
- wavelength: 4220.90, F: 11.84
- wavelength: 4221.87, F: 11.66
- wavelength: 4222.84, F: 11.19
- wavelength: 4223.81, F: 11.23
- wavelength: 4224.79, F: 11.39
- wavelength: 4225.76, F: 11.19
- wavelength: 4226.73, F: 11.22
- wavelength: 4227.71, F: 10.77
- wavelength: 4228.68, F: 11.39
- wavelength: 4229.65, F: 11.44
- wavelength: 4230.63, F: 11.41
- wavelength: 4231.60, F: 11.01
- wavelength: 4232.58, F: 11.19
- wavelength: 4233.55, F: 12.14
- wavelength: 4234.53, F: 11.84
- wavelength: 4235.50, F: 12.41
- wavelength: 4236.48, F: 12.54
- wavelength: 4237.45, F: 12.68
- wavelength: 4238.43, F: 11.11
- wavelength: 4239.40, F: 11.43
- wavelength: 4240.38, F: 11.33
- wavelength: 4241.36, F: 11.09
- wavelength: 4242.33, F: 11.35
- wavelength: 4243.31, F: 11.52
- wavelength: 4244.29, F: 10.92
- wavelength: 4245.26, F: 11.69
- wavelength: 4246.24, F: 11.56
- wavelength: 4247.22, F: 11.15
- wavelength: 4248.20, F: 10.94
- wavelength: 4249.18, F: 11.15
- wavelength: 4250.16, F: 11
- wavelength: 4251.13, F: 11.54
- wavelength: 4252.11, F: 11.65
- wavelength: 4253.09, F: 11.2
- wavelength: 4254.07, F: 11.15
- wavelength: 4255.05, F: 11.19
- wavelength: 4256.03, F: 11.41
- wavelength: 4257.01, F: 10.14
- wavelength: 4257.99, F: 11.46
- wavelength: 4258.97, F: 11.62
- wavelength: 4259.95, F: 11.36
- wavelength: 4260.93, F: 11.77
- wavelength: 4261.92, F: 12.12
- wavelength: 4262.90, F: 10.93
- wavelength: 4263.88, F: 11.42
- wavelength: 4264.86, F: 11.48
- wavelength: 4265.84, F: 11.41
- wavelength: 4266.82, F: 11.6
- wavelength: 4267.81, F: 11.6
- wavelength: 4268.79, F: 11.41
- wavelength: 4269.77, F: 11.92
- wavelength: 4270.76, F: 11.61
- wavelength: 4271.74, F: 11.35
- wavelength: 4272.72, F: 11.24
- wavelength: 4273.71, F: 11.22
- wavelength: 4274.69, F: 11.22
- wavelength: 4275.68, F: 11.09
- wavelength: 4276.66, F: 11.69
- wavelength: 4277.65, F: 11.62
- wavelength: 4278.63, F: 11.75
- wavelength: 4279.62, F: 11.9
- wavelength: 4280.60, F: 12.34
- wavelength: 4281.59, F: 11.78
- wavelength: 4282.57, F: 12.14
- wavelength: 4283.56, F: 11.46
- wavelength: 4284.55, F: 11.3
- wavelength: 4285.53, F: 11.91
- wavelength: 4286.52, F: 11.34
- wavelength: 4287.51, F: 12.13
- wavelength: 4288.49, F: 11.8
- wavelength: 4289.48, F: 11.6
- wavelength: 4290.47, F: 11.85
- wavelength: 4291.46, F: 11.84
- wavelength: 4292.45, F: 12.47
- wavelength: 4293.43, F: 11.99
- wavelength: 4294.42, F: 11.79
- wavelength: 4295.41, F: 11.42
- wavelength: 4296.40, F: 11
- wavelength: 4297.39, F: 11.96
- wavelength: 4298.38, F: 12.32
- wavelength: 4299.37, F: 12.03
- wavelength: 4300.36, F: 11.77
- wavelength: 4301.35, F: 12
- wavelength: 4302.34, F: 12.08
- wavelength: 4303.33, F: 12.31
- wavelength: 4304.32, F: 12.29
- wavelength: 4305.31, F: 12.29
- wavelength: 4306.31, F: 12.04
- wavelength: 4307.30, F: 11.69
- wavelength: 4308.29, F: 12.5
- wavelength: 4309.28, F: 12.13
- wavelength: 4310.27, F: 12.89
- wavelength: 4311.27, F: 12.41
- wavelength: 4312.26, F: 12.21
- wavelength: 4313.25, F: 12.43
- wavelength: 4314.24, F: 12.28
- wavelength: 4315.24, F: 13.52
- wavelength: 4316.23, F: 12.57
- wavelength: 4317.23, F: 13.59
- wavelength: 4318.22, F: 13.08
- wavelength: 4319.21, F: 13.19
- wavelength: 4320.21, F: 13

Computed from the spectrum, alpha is -2.6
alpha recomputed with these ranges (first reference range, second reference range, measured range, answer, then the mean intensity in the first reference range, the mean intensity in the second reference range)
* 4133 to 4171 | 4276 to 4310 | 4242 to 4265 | 1.4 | 12.5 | 11.9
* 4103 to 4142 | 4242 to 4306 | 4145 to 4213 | 3.7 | 13.2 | 11.6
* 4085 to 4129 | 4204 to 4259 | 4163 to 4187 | 0.7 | 13.6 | 11.4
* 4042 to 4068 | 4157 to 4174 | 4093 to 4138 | -3.2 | 13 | 12.1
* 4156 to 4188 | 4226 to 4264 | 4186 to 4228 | 1.1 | 12.1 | 11.4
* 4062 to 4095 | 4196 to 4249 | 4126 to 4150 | -0.2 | 13.5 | 11.5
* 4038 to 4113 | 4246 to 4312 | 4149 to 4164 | 0.5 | 13.4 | 11.7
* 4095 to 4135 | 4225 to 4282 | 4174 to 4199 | 1.2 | 13.4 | 11.5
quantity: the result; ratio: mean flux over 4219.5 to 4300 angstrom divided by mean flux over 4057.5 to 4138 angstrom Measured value 0.9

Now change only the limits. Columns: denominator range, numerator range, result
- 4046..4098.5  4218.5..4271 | 0.85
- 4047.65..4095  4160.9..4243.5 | 0.87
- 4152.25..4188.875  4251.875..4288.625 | 0.95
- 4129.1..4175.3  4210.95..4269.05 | 0.92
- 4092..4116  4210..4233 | 0.82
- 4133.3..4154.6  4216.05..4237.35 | 0.91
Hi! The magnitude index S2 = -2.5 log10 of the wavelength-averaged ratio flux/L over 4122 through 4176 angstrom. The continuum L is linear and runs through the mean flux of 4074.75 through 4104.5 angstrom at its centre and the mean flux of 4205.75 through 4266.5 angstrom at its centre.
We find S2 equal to 0.027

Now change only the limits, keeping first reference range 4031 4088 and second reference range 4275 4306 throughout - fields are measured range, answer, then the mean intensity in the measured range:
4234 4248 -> 0.05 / 11.6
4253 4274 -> 0.06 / 11.4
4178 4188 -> 0.05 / 11.9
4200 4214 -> 0.08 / 11.5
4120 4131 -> -0.01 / 12.9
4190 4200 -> 0.09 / 11.4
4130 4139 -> -0.02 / 13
